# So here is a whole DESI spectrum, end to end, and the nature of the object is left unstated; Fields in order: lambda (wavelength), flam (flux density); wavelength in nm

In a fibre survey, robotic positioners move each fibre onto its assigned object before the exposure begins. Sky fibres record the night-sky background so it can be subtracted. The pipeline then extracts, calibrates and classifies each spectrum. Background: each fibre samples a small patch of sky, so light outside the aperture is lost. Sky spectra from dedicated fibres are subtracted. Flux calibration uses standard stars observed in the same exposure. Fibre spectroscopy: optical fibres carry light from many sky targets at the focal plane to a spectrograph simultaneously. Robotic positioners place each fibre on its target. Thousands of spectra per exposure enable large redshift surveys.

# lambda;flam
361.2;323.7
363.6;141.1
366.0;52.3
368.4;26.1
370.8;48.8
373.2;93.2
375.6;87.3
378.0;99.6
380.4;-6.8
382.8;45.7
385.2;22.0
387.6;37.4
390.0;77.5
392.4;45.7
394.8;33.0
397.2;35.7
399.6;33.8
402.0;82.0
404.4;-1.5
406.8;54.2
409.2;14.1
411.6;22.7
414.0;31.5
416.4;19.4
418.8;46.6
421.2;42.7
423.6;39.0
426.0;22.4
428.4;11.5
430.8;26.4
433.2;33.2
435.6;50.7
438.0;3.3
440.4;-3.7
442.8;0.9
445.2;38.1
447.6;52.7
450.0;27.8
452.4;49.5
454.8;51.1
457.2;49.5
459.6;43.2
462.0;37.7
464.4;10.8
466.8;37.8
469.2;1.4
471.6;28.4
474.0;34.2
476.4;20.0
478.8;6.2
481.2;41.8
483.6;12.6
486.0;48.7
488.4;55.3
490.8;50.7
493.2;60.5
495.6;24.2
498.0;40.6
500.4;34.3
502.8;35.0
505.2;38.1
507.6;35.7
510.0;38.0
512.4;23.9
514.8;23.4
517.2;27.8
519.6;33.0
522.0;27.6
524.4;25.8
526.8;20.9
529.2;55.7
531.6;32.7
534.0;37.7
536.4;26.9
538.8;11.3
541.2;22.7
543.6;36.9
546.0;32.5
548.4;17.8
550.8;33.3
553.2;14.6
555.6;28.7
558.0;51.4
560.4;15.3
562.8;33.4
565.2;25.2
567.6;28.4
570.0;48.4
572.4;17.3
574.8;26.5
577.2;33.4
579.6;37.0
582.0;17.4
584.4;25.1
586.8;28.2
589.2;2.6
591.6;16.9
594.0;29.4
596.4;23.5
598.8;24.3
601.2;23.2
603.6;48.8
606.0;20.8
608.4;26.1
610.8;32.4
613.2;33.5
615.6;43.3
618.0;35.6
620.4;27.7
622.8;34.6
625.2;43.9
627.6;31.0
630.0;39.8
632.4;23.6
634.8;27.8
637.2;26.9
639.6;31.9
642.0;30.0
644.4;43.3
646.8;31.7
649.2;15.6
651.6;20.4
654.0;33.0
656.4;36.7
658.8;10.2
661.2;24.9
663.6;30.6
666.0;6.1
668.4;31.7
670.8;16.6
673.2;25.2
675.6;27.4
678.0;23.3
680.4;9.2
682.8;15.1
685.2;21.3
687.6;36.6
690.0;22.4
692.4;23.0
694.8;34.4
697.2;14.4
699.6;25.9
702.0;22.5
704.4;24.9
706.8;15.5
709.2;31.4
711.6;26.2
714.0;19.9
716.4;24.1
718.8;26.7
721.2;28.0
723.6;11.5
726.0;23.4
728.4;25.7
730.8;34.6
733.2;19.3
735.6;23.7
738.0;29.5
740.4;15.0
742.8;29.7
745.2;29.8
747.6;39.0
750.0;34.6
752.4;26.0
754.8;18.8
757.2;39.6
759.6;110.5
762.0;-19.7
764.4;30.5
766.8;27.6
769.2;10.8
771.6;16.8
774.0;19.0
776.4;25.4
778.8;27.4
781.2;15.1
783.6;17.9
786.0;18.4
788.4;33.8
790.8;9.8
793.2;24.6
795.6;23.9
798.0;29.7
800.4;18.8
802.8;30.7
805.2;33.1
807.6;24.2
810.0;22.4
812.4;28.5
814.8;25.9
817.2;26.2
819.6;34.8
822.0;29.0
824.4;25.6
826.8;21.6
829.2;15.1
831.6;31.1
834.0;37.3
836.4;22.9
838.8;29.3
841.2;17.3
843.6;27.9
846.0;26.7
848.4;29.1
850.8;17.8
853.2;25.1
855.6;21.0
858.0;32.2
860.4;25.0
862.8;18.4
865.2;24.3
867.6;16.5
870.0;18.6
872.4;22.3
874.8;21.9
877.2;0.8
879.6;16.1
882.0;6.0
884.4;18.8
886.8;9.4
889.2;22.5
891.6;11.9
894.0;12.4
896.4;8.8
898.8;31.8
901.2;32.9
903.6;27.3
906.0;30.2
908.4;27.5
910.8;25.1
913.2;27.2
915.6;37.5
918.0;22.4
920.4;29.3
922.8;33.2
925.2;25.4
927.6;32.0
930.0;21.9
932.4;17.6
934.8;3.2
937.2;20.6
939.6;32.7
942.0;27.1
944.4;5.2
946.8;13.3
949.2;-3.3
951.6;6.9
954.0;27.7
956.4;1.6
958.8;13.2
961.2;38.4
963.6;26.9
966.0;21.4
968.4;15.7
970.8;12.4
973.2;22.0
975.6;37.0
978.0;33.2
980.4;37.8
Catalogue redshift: 1.038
